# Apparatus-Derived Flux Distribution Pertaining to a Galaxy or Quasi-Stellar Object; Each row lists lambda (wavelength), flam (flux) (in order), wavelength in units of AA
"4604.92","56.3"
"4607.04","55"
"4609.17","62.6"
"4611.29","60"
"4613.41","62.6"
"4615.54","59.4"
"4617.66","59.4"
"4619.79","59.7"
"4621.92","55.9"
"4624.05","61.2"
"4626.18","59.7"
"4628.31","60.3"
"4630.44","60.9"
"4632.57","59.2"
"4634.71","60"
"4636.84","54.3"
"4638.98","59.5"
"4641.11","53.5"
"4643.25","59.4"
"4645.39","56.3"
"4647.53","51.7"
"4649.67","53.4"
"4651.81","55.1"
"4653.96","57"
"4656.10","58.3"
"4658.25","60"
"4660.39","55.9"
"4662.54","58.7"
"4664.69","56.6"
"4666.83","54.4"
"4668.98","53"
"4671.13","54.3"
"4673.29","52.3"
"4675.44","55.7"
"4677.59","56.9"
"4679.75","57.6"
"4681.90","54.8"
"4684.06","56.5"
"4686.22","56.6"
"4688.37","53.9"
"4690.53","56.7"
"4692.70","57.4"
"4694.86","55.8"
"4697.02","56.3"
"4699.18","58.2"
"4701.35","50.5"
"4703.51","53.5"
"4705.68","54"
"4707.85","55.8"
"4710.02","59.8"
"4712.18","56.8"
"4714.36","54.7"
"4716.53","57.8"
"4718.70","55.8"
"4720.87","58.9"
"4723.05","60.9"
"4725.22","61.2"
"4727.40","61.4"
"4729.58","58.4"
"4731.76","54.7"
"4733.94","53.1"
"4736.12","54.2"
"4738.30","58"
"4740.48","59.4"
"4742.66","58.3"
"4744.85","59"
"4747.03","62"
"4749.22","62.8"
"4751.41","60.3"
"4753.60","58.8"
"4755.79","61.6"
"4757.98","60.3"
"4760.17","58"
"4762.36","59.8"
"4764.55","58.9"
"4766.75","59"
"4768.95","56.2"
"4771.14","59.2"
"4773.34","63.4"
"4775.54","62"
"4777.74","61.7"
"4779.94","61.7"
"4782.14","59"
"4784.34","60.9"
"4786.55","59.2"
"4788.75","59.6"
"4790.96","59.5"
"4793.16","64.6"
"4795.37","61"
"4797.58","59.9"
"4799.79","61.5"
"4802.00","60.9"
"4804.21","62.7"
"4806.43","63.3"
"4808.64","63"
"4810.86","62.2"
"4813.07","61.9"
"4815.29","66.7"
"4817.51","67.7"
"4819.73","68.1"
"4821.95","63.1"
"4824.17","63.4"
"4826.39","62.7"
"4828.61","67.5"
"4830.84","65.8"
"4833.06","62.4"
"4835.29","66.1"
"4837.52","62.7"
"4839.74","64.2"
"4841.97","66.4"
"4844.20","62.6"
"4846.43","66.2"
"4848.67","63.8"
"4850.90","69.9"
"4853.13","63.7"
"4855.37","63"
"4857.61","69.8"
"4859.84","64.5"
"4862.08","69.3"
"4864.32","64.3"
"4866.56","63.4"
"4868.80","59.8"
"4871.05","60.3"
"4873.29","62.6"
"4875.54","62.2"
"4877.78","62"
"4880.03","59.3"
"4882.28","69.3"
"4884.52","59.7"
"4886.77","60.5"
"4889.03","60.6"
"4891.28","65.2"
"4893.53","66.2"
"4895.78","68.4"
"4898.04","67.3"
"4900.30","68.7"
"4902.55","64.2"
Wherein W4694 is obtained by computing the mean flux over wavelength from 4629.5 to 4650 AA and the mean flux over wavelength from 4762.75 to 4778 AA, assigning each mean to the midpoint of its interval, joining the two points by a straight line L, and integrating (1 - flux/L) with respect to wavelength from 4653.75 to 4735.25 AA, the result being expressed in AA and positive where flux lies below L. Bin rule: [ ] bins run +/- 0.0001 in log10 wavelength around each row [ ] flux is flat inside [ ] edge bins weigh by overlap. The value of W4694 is 2.48 AA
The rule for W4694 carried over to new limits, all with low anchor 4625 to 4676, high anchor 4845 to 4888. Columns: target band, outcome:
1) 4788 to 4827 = -0.6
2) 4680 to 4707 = 1.2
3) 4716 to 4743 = 0.7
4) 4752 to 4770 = 0.4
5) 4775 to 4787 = 0.0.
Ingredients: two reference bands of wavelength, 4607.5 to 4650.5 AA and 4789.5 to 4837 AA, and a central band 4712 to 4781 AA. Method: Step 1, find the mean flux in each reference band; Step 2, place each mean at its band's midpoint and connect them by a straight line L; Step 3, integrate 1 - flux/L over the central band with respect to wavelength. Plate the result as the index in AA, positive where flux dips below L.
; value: 2.9 AA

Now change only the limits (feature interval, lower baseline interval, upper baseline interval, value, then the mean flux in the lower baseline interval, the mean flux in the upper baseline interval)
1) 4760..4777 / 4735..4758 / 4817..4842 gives 0.3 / 59.5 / 64.9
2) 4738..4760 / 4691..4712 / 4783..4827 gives -0.4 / 55.8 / 62.6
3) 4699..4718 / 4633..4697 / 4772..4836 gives 0.9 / 56.1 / 62.8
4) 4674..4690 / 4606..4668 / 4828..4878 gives 0.9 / 57.9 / 64.5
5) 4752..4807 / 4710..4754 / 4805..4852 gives 0.9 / 58.4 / 64.7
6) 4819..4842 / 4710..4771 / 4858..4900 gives -1.0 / 58.6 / 63.8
